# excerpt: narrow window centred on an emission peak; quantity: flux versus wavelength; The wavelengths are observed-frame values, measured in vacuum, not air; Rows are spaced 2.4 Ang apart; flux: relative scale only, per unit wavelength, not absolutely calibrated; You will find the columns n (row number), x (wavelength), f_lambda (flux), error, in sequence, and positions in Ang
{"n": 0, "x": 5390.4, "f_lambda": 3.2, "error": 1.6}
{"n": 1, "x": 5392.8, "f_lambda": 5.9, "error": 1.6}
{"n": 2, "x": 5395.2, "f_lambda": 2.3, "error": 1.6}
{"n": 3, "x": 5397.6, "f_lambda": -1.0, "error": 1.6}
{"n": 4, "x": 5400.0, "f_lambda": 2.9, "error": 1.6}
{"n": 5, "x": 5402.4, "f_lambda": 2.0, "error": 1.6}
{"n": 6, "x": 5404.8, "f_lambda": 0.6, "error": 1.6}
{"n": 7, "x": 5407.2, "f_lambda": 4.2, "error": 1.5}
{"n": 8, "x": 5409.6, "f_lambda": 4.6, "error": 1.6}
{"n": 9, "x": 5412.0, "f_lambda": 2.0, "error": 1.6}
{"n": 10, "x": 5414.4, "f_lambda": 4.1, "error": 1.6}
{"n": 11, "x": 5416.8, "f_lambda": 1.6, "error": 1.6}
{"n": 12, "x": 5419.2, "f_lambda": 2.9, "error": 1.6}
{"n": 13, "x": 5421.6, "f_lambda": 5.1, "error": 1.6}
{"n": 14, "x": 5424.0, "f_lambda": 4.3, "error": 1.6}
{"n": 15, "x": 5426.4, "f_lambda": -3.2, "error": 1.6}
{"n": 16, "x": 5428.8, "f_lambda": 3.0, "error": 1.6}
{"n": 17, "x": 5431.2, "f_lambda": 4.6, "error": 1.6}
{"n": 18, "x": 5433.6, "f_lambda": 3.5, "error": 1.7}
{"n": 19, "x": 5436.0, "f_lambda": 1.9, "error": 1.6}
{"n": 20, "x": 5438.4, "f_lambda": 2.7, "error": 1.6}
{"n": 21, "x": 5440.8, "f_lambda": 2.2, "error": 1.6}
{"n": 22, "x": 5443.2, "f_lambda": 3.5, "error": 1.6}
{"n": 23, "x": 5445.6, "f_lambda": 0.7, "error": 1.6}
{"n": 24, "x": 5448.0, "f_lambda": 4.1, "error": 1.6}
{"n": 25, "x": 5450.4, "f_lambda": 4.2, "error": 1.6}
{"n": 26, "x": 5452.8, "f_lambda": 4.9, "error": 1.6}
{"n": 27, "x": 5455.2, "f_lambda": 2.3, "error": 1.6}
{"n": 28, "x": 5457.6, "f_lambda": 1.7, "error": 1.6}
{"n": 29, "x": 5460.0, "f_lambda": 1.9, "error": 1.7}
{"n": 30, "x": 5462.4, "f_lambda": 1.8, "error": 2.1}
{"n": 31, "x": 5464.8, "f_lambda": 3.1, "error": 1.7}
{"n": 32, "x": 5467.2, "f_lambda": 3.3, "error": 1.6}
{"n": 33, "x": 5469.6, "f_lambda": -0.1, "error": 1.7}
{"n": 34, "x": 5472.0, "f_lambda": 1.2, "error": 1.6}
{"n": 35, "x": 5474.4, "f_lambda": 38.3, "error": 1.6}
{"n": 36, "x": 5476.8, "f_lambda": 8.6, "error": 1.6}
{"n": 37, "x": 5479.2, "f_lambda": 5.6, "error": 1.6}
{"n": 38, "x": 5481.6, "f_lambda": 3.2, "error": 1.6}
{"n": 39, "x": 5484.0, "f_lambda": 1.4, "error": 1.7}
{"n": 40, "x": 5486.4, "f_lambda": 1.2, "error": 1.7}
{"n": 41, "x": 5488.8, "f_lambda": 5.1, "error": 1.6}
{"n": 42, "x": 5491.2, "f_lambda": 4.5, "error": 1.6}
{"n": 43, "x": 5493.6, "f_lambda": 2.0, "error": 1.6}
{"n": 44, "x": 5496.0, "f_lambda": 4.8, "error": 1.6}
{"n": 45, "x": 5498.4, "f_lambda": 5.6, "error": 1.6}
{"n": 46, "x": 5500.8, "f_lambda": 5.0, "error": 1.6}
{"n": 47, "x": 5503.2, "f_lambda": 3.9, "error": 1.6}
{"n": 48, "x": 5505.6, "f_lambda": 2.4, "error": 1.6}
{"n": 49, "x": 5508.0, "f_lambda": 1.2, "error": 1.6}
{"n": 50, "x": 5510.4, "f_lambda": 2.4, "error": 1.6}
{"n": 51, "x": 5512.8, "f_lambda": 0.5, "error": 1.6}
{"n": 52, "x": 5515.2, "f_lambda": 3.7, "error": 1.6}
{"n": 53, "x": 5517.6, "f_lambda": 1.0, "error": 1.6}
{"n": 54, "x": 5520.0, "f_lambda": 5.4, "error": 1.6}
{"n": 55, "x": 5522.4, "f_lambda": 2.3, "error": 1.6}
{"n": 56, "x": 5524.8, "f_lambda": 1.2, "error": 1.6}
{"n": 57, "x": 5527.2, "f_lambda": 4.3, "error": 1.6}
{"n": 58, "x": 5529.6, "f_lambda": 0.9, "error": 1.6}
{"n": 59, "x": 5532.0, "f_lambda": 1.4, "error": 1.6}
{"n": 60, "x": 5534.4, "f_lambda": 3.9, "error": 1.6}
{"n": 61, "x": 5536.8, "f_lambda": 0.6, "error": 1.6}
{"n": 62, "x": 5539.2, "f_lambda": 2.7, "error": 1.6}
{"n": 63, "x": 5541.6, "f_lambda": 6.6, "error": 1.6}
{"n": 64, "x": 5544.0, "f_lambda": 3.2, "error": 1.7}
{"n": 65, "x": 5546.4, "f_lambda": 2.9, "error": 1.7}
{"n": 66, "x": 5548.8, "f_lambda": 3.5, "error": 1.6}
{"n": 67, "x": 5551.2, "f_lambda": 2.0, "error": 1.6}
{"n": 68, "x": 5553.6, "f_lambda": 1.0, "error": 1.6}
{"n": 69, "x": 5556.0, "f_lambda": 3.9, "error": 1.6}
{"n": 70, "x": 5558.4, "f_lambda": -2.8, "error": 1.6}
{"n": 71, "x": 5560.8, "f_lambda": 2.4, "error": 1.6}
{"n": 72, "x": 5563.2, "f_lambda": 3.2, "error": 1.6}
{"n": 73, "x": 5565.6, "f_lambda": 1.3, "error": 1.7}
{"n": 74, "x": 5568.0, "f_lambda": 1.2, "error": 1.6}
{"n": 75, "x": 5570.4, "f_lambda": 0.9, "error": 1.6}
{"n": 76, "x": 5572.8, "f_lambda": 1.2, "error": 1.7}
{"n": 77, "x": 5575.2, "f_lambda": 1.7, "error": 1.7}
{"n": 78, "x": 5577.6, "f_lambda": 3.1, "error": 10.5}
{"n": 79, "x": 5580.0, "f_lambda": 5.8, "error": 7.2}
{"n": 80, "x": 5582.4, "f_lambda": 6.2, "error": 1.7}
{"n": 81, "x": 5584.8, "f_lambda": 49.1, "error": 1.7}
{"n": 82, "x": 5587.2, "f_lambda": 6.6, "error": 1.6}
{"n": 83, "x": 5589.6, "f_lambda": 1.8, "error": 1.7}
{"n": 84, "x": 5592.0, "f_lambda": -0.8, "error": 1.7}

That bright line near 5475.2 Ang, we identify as H-beta 4861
